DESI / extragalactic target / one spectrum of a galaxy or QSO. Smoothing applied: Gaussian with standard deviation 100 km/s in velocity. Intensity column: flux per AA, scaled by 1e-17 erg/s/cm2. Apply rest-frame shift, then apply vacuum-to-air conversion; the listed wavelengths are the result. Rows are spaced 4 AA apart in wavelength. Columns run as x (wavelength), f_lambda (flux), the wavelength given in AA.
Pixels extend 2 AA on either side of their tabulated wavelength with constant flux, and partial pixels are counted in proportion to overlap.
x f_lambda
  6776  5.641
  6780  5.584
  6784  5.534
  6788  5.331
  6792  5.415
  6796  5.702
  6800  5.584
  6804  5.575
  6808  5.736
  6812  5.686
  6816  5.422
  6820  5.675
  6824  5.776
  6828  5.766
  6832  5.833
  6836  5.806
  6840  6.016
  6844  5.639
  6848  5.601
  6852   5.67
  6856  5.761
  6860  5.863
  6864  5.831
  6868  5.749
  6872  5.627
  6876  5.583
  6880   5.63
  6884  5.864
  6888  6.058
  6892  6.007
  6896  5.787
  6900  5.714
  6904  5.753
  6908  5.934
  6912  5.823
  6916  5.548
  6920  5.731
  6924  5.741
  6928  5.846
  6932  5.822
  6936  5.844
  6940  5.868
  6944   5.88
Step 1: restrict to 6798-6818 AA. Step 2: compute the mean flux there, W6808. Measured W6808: 5.6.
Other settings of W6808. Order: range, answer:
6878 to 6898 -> 5.87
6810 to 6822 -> 5.59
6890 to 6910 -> 5.84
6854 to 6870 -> 5.8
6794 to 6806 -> 5.62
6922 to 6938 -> 5.81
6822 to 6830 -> 5.77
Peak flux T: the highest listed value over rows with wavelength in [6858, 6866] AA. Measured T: 5.863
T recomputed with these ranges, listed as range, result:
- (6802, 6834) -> 5.833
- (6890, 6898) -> 6.007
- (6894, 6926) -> 5.934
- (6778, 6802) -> 5.702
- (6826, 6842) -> 6.016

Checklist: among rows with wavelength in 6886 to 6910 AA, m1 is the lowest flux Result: 5.714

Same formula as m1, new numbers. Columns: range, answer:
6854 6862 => 5.761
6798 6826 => 5.422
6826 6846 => 5.639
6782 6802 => 5.331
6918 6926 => 5.731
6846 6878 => 5.583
